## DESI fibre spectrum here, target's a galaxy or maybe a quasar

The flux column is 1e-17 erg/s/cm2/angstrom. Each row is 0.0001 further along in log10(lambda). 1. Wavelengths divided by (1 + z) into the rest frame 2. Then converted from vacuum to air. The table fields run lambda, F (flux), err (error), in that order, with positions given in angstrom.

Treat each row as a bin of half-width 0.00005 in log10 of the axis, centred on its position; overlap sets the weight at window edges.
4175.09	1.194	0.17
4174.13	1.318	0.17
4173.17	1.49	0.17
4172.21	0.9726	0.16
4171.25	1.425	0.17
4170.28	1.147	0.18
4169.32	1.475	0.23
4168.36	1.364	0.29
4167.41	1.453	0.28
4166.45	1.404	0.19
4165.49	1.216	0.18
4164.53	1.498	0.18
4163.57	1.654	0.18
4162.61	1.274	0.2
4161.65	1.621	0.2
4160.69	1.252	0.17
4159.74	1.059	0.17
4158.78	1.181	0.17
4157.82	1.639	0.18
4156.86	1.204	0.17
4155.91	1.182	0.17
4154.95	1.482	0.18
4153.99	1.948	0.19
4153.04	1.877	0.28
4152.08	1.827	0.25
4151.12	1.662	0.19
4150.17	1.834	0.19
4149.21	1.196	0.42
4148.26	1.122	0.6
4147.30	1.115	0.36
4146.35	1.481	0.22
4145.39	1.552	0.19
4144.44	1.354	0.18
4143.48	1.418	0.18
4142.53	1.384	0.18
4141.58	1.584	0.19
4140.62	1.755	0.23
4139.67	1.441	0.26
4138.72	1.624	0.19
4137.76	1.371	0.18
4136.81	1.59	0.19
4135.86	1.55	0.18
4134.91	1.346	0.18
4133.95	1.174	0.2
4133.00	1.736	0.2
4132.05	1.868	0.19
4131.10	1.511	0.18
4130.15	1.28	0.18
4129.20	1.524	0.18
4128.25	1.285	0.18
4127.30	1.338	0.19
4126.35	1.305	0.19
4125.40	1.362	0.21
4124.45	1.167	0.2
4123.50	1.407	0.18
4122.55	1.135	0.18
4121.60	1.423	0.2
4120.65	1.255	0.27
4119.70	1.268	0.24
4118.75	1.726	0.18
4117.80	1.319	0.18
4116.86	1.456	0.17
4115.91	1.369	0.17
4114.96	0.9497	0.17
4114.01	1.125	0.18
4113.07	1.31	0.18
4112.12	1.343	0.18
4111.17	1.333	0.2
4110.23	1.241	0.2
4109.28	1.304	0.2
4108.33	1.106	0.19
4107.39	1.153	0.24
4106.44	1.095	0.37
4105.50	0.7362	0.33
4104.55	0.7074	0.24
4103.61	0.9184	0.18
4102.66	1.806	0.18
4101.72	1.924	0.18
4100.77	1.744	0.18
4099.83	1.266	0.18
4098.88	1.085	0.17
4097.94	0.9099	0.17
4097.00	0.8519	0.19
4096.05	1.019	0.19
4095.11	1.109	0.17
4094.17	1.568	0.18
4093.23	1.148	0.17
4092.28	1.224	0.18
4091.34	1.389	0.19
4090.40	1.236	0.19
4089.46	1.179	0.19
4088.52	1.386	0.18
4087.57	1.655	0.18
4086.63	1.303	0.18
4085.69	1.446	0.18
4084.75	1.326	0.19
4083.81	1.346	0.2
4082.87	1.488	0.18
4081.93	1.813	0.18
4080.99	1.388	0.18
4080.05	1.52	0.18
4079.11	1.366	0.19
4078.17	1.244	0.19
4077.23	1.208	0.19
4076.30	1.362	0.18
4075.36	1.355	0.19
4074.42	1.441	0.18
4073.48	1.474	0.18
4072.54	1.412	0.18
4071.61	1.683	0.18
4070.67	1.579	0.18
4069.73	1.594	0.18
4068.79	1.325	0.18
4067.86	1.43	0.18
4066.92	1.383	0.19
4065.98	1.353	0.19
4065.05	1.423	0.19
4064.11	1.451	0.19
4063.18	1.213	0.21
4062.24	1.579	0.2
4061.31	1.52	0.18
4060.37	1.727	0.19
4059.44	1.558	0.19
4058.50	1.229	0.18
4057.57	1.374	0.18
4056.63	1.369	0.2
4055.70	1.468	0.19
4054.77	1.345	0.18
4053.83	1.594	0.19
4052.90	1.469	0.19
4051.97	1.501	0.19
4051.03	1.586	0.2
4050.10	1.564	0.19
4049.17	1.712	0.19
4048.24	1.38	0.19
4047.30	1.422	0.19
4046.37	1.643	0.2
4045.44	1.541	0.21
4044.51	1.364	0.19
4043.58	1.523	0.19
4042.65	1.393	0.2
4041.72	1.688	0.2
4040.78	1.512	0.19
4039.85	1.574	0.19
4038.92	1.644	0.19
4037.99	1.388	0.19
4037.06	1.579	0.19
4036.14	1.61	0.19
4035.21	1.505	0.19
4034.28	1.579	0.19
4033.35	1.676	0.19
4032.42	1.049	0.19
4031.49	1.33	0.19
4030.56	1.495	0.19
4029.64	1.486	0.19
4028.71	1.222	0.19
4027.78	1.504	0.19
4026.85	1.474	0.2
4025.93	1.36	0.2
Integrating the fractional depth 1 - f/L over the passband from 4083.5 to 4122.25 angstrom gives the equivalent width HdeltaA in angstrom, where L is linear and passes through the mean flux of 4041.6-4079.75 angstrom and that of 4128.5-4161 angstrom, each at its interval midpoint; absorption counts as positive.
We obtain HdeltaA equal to 5.22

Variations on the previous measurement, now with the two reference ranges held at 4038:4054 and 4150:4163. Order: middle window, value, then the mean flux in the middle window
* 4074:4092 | 1.5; 1.39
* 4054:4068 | 0.9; 1.43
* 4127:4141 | 0.1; 1.49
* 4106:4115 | 1.8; 1.21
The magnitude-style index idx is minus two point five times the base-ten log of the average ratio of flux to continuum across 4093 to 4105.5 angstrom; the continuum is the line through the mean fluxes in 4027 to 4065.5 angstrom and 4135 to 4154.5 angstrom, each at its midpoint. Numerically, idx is 0.23 mag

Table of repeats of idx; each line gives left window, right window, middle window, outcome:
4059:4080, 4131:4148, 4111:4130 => 0.121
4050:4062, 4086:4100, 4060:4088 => -0.070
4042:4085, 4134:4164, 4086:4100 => 0.193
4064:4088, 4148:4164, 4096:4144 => 0.097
